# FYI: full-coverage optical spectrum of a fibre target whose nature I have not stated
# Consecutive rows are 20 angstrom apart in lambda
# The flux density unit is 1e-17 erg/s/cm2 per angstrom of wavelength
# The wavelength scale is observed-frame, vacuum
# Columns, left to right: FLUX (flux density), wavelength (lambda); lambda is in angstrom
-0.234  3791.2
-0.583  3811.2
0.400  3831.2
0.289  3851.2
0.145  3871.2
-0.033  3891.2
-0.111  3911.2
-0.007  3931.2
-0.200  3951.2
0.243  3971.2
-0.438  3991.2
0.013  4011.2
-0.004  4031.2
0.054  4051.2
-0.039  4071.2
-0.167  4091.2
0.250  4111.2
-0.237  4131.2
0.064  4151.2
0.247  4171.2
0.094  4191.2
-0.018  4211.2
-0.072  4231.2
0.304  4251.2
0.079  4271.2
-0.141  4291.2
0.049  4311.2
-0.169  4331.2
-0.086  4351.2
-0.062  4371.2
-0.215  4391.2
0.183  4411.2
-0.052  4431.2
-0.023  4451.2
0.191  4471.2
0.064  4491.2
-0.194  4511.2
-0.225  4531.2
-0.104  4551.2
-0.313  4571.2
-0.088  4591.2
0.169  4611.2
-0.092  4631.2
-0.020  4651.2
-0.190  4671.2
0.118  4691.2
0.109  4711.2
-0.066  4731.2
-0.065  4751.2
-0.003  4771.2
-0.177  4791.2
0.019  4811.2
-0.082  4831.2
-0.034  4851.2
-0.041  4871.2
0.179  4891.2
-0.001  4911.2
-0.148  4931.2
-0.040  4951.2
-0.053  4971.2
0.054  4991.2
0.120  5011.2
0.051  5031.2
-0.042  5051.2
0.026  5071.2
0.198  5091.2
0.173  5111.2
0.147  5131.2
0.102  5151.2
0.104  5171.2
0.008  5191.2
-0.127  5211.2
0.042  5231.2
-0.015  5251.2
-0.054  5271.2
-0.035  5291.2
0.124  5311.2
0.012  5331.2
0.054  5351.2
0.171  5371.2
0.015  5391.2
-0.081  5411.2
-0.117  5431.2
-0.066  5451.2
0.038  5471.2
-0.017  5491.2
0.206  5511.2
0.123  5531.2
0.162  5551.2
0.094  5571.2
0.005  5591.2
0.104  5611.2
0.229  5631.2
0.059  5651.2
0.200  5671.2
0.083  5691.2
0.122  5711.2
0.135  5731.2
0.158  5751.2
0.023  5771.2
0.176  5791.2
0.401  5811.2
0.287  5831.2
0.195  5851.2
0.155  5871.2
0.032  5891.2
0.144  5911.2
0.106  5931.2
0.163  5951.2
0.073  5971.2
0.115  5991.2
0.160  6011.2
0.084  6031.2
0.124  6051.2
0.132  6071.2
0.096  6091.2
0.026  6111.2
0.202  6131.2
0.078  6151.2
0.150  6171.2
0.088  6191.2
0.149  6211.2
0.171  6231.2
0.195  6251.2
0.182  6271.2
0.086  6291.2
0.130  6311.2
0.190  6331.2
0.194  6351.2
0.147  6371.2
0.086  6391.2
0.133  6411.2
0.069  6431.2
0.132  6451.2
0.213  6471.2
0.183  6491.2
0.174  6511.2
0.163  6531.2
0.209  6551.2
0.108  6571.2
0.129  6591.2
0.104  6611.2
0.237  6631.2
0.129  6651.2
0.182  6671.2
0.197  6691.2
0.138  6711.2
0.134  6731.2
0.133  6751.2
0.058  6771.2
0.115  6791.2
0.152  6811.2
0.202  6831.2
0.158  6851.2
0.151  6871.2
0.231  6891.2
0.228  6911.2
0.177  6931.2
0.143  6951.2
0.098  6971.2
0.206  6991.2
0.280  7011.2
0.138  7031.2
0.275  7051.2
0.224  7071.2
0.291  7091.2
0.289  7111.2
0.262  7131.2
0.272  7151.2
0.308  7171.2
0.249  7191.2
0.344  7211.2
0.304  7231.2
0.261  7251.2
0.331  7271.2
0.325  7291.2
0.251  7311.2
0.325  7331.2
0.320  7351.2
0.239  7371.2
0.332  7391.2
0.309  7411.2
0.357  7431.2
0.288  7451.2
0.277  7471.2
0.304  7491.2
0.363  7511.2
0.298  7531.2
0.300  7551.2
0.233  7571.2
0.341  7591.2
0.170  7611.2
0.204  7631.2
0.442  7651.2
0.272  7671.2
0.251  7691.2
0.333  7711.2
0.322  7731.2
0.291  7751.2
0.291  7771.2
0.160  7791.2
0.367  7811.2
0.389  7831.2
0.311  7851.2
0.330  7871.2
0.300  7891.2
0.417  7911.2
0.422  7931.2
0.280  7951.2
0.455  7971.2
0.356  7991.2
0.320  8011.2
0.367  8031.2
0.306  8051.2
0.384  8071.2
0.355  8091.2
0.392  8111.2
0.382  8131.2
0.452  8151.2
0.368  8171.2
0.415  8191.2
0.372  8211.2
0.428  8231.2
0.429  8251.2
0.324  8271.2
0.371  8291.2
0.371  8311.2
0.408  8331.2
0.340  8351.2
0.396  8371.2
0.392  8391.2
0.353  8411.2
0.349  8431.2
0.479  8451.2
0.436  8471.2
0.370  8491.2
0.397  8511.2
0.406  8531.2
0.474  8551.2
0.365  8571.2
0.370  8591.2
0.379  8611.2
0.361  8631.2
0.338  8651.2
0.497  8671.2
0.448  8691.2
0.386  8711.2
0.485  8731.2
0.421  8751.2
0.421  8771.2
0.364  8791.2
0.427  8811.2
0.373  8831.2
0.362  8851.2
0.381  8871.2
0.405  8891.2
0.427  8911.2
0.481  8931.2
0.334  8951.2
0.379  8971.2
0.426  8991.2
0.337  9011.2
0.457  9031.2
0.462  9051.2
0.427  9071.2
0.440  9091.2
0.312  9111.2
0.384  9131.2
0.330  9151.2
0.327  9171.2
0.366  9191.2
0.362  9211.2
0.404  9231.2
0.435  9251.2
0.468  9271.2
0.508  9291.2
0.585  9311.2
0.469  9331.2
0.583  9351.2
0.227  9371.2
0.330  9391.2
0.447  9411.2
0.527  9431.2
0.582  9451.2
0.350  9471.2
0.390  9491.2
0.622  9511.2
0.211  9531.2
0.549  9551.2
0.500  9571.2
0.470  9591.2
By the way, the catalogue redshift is 0.769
